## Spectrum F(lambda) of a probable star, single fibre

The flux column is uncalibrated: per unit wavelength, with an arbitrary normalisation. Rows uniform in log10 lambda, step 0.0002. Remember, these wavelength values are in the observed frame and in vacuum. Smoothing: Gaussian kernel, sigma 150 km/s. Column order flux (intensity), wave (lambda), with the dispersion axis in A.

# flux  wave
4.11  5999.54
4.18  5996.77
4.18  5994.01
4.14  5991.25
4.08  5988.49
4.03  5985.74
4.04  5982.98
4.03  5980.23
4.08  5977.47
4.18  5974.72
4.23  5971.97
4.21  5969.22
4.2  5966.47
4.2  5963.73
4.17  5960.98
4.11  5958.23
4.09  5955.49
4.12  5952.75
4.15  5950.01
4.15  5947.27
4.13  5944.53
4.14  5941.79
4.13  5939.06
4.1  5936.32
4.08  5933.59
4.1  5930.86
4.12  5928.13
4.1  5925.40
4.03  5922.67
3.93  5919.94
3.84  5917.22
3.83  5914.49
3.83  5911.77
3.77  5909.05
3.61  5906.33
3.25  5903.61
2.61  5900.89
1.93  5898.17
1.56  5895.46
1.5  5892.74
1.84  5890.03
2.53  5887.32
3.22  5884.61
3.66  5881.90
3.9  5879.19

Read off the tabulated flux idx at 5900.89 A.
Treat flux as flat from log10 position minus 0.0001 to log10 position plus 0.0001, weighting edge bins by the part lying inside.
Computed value 2.61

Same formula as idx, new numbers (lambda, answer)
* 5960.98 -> 4.17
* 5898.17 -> 1.93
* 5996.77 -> 4.18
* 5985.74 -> 4.03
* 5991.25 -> 4.14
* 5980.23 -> 4.03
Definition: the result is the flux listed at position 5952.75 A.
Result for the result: 4.12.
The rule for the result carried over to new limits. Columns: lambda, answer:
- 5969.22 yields 4.21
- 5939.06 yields 4.13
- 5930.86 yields 4.1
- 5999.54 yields 4.11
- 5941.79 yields 4.14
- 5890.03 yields 1.84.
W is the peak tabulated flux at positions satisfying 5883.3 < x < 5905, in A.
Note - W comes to 3.25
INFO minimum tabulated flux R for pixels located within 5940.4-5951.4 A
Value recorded 4.13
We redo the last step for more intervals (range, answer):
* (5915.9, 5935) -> 3.84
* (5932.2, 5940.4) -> 4.08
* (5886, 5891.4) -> 1.84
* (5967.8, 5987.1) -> 4.03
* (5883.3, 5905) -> 1.5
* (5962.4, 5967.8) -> 4.2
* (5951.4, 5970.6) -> 4.09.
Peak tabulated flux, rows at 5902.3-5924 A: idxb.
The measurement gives 4.03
